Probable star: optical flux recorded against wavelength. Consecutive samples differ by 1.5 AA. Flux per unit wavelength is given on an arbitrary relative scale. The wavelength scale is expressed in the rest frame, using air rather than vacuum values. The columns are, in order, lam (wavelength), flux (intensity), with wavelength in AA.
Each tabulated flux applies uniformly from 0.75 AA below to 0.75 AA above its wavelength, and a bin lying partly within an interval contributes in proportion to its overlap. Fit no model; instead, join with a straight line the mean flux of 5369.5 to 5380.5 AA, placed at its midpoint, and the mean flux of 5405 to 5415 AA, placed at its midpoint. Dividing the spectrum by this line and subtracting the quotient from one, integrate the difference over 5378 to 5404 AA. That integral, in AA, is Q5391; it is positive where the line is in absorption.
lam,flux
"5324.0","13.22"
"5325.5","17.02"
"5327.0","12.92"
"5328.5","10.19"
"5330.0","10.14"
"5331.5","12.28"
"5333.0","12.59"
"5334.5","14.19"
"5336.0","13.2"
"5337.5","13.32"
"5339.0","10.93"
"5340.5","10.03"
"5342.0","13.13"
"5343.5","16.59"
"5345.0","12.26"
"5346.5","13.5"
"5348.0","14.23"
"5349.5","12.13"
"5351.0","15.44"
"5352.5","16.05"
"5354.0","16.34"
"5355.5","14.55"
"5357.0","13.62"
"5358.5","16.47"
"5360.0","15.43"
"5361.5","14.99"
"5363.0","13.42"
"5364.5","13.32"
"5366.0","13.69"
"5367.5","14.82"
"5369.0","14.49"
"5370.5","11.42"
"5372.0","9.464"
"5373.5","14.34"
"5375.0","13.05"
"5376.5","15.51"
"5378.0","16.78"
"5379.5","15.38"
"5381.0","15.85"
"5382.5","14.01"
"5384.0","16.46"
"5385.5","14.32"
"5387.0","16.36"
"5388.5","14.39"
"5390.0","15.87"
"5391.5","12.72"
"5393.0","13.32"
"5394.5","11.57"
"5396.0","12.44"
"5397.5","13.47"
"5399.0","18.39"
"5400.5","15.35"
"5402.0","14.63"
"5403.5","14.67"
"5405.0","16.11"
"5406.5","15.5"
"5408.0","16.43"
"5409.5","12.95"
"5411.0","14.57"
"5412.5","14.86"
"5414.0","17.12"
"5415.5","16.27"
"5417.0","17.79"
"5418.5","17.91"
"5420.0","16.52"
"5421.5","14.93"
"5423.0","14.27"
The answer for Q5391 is -0.5 AA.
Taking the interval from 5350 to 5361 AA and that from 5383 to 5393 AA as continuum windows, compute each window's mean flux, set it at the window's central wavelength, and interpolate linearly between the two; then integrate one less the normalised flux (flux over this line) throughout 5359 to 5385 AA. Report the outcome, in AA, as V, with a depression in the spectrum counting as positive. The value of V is 1.4 AA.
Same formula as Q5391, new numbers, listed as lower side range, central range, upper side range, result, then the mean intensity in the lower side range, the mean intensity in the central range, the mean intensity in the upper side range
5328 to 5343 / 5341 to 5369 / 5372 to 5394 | -2.7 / 12.1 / 14.4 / 14.7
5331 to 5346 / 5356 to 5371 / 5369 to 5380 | -0.8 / 12.9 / 14.2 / 13.7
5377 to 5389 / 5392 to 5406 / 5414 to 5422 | 1.4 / 15.5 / 14.4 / 16.8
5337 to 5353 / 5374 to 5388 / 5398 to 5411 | -0.6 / 13.4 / 15.3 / 15.4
